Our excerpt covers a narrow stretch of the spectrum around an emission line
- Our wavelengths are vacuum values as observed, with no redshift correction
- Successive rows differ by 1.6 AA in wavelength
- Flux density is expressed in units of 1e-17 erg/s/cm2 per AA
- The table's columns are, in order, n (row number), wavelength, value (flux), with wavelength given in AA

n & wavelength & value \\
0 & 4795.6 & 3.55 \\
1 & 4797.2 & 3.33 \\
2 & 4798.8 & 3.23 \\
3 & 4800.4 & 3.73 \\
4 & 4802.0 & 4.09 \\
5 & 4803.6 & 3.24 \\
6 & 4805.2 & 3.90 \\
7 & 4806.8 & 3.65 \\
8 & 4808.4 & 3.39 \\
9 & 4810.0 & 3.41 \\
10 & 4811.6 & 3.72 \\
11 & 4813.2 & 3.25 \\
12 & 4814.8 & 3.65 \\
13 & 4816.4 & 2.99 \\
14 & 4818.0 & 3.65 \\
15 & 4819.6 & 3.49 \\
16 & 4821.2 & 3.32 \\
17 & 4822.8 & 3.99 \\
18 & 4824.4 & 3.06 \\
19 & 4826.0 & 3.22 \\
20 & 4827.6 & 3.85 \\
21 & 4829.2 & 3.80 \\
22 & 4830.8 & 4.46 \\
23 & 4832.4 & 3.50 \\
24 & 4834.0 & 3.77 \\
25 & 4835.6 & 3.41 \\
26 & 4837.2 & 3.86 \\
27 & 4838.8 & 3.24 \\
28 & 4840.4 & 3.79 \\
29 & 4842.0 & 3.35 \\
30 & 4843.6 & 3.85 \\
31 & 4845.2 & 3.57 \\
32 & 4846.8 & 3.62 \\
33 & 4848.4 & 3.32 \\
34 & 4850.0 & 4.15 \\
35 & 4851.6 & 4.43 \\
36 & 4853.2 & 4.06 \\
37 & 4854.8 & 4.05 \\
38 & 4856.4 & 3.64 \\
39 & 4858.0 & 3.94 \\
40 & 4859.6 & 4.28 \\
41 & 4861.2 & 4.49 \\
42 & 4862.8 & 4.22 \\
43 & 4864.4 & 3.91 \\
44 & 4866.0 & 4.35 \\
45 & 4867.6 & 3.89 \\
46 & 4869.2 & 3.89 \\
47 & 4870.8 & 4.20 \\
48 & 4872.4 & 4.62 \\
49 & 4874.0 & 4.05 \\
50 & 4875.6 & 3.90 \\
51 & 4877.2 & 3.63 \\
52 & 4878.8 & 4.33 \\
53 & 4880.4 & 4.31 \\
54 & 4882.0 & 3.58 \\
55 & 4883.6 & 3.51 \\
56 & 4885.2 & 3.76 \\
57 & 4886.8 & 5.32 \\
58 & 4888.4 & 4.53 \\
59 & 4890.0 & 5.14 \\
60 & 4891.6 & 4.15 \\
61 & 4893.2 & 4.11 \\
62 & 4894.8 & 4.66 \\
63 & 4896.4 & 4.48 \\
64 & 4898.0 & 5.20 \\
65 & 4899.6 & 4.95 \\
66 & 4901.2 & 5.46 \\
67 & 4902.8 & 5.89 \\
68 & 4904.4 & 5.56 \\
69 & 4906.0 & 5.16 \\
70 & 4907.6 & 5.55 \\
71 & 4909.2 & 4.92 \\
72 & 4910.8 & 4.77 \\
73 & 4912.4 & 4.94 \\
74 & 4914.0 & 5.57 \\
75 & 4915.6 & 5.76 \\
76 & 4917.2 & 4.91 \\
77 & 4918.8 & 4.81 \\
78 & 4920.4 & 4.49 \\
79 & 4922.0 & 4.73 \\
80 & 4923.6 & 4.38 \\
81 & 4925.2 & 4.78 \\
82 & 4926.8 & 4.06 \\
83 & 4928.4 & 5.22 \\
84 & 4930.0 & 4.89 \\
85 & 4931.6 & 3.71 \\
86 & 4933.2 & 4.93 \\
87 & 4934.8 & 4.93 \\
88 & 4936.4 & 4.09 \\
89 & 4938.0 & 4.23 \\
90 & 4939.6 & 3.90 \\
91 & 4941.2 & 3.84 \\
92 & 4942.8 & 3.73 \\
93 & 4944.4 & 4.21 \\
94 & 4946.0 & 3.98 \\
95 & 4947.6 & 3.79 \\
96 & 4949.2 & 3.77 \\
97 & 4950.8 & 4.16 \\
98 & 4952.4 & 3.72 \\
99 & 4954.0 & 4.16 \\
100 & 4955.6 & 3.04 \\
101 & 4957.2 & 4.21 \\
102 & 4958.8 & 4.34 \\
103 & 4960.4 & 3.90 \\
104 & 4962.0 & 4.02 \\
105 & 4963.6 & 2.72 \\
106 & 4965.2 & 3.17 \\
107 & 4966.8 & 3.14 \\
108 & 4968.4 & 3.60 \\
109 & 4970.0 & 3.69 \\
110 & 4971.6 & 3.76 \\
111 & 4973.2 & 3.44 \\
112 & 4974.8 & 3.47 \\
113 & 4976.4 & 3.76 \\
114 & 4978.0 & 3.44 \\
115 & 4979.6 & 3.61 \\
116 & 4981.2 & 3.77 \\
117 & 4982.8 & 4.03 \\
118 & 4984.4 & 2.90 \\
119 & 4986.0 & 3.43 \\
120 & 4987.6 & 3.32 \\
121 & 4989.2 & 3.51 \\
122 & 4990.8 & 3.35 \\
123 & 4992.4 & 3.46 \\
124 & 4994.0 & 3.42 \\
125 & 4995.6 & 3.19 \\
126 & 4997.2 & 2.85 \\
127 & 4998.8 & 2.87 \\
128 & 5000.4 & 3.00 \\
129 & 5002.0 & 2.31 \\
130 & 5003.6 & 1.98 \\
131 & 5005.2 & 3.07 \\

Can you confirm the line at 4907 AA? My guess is C III] 1909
